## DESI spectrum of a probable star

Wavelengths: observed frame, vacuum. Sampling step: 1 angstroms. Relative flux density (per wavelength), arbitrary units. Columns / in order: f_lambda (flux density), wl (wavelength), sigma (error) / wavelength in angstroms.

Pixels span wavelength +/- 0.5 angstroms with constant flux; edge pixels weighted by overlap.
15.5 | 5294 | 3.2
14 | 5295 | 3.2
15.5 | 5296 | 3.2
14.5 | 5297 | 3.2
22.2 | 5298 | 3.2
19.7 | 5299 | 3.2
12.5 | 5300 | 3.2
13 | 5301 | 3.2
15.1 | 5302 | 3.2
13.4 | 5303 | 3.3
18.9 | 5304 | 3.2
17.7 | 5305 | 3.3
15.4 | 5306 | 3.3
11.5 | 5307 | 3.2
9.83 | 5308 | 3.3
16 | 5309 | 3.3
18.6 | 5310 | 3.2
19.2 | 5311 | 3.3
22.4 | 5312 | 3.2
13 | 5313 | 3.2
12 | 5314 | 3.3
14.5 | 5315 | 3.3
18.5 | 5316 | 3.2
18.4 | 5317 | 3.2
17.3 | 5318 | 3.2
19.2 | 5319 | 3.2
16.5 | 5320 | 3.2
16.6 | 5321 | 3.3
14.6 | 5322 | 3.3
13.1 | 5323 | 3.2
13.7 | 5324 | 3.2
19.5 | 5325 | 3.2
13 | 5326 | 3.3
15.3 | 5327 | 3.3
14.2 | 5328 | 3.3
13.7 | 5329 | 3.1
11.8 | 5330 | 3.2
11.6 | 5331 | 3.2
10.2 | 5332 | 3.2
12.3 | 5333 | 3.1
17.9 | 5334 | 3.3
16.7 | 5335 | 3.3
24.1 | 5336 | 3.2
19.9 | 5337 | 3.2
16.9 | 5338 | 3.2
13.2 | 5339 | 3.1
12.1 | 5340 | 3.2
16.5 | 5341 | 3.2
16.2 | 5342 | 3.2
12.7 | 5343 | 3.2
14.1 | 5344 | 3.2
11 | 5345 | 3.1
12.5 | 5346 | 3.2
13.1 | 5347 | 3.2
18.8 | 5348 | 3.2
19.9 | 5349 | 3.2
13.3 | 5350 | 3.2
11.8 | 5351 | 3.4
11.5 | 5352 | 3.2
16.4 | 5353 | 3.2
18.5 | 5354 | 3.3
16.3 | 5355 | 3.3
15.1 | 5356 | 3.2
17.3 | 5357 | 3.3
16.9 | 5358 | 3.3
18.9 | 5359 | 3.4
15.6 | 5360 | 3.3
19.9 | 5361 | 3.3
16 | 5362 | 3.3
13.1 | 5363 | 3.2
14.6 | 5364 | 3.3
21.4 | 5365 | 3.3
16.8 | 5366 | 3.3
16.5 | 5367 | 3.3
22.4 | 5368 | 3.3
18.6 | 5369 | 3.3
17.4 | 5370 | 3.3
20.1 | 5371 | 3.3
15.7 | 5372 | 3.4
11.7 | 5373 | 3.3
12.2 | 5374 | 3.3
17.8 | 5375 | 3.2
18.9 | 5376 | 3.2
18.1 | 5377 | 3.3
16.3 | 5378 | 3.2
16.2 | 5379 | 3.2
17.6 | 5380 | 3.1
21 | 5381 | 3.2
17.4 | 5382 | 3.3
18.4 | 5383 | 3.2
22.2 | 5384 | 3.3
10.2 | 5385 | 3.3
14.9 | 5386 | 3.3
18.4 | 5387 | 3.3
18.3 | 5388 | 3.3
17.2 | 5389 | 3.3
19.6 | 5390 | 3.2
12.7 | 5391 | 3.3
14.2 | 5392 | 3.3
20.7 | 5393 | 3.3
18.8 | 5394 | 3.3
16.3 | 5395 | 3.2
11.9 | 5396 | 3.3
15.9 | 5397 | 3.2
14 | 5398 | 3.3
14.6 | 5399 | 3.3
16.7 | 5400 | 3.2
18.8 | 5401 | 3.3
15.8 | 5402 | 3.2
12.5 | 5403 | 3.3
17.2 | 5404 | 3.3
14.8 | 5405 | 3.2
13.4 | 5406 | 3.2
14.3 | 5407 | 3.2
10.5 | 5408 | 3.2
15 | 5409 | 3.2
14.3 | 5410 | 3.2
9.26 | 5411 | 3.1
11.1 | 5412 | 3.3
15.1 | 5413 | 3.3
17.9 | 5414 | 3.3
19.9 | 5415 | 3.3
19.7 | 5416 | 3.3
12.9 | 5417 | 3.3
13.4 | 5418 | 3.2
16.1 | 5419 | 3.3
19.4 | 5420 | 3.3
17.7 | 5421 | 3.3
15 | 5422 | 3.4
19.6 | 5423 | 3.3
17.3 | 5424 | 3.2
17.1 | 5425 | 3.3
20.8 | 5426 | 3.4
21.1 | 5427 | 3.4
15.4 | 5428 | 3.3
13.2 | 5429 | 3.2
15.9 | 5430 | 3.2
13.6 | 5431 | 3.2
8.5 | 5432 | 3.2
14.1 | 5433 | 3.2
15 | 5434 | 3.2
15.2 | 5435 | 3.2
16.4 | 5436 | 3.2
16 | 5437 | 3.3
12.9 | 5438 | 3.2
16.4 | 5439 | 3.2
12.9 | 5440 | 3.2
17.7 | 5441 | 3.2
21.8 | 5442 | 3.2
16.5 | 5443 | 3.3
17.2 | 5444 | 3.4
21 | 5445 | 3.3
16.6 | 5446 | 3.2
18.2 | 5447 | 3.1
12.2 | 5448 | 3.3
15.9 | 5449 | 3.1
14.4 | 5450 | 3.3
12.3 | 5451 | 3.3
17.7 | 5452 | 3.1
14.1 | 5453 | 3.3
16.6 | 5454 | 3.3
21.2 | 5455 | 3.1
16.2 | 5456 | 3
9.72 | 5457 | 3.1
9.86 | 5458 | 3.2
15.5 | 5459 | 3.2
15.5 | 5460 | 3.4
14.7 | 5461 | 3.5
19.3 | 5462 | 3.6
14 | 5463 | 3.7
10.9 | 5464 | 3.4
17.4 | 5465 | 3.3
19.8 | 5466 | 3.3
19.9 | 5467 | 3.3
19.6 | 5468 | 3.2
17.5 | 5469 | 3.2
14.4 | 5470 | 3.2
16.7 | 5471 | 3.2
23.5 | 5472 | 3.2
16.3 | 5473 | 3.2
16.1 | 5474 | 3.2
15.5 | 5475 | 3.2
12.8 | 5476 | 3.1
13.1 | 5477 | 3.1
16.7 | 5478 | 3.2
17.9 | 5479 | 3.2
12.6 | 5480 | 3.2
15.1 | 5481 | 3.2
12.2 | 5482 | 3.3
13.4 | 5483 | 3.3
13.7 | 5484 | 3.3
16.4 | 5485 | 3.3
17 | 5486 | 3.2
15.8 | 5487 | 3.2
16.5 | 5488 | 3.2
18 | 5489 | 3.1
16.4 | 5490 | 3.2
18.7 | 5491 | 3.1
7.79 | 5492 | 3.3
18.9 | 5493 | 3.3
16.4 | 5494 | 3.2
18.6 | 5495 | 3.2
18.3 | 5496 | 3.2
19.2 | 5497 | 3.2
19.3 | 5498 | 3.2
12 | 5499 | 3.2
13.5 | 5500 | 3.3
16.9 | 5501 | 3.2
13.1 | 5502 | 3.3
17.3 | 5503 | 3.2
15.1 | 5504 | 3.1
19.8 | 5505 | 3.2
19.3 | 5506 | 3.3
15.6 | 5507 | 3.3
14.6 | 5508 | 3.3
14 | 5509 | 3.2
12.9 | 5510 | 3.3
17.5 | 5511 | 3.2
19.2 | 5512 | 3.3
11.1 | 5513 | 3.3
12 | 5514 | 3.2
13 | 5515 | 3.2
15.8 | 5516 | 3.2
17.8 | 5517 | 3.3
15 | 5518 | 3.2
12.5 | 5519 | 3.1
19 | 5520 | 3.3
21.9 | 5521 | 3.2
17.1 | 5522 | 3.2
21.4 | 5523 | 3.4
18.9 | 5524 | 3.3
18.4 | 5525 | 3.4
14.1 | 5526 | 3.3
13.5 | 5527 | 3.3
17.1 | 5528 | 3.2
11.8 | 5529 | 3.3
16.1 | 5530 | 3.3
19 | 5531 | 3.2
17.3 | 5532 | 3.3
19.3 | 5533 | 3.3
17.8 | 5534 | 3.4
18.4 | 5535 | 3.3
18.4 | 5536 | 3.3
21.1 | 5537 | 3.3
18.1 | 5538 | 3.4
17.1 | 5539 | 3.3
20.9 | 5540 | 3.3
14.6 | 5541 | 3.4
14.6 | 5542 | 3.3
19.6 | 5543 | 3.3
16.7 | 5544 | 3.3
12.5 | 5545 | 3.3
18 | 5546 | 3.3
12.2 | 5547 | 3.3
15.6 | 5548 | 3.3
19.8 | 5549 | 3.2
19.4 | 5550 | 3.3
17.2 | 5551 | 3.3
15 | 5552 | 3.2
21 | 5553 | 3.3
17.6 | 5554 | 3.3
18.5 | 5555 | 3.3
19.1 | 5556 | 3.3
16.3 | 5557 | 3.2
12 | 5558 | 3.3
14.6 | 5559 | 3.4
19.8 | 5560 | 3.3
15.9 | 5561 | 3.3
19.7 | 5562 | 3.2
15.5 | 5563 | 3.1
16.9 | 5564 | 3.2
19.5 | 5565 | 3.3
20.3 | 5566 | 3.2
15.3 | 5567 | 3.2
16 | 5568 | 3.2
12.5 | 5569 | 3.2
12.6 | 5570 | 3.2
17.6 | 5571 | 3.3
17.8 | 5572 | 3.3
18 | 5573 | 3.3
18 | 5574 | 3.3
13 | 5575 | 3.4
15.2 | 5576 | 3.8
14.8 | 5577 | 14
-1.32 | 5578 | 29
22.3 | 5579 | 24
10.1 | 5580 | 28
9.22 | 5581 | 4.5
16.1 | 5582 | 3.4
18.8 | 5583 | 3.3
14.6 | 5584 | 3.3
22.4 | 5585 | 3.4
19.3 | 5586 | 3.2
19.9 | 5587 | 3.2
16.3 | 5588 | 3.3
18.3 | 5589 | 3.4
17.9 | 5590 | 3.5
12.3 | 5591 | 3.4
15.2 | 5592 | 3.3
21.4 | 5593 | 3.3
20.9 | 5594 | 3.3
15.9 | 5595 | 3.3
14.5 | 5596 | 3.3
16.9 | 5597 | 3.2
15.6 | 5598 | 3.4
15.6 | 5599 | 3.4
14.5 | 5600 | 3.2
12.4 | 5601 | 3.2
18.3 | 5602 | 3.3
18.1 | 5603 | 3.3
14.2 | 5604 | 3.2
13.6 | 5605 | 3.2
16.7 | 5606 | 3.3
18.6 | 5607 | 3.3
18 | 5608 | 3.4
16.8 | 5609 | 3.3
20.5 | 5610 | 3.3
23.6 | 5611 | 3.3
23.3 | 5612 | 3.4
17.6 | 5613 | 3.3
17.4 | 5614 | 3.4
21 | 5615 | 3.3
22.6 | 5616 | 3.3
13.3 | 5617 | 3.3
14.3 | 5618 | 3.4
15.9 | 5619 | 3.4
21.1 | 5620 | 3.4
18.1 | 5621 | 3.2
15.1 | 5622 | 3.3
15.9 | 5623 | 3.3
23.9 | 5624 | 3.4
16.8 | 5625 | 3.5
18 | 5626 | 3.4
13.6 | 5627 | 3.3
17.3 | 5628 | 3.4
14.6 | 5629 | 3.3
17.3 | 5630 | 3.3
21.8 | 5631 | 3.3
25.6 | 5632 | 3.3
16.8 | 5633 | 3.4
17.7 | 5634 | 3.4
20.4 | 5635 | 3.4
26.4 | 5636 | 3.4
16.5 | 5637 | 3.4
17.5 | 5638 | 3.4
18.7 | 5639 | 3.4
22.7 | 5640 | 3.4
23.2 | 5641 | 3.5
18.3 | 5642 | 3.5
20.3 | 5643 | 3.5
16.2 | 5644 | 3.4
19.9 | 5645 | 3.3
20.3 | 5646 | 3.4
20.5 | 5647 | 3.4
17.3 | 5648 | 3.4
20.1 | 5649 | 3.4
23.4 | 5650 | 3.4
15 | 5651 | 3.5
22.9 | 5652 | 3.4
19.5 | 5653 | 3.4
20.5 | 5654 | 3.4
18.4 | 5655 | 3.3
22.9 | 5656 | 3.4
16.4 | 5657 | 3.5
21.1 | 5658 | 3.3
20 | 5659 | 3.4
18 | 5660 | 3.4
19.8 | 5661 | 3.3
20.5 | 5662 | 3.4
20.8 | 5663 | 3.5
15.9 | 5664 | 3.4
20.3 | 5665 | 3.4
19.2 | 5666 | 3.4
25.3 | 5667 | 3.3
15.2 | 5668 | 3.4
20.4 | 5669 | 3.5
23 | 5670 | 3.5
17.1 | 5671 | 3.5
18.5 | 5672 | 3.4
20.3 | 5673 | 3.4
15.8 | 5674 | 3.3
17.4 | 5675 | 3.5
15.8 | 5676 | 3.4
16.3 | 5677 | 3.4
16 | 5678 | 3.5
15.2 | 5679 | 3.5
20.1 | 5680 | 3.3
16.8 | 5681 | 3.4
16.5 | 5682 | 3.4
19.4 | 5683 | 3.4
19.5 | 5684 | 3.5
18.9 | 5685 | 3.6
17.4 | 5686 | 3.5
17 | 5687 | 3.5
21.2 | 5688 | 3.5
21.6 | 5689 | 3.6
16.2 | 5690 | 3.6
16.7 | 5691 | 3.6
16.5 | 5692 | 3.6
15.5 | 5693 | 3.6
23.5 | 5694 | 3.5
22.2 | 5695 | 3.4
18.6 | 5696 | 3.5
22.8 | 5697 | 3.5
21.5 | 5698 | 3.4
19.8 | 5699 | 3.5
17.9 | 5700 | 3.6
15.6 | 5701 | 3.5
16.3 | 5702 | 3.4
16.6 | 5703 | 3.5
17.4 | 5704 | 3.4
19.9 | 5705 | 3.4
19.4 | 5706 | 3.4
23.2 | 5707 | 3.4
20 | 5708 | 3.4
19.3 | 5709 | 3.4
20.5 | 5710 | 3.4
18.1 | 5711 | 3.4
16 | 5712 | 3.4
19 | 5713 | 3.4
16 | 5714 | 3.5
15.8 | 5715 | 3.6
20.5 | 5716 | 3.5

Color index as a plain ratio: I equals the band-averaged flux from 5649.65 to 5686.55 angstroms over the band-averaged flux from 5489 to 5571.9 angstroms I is 1.1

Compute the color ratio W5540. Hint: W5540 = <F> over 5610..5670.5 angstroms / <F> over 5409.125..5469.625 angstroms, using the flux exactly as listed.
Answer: 1.21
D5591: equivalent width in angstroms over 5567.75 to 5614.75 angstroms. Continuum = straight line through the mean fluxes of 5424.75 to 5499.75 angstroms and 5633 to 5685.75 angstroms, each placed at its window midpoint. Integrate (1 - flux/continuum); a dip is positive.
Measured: 4.2 angstroms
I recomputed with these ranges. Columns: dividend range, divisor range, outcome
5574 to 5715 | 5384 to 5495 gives 1.15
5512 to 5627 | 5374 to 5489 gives 1.05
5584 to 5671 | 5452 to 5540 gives 1.14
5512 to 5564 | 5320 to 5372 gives 1.07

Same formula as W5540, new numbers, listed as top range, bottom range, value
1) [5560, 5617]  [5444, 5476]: 1.04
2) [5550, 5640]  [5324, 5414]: 1.09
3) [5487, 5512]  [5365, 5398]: 0.96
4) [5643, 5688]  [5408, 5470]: 1.19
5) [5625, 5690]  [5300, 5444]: 1.20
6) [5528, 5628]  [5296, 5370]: 1.07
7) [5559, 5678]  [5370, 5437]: 1.12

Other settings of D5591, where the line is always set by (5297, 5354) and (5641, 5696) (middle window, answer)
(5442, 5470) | 1.07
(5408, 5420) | 1.01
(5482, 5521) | 3.15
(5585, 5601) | 1.05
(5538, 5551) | 0.64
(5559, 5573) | 0.84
